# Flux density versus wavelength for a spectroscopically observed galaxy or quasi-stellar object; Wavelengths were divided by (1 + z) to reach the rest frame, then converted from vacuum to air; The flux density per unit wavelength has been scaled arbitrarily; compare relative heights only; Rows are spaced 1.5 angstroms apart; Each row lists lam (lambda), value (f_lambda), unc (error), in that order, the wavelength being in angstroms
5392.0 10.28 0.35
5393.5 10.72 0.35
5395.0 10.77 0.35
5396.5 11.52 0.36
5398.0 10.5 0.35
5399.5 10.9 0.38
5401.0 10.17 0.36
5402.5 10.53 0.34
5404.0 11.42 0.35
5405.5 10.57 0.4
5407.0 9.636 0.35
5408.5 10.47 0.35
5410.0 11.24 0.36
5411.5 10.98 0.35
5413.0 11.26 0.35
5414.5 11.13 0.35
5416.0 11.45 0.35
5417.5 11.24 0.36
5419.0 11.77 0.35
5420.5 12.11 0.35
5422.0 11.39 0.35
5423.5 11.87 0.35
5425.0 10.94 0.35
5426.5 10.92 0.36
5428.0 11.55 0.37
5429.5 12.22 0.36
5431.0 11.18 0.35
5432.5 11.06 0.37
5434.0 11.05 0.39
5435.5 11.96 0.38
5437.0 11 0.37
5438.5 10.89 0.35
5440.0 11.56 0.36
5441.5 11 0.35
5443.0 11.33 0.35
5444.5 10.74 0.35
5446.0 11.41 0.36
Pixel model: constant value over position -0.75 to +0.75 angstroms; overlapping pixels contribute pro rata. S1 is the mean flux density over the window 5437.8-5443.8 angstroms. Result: 11.2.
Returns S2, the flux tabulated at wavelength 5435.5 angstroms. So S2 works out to 11.96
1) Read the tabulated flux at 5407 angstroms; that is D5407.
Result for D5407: 9.636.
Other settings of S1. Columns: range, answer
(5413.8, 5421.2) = 11.5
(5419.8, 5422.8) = 11.7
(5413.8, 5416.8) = 11.3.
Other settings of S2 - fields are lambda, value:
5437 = 11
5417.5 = 11.24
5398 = 10.5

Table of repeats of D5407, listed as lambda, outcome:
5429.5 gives 12.22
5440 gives 11.56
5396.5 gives 11.52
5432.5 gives 11.06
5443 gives 11.33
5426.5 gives 10.92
